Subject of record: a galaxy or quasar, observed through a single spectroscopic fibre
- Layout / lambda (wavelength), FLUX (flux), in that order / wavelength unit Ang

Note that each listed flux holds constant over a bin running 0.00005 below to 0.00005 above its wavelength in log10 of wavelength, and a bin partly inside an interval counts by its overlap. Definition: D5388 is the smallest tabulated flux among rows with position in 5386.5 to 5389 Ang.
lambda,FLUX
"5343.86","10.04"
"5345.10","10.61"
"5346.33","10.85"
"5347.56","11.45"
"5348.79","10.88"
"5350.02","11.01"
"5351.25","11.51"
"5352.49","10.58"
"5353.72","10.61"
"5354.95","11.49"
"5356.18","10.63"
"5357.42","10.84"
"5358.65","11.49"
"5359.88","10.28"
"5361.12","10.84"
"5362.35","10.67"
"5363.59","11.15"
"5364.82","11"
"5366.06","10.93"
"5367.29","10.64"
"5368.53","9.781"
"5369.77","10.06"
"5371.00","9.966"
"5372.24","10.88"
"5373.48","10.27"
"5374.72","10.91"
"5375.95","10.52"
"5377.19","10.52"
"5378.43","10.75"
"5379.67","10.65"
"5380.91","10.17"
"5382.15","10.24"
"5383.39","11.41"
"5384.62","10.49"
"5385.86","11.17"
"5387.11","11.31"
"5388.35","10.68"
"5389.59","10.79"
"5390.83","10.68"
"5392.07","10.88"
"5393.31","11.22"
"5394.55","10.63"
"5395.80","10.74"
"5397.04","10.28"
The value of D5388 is 10.68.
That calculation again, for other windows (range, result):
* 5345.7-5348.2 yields 10.85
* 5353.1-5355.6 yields 10.61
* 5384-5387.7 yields 10.49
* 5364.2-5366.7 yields 10.93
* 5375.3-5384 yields 10.17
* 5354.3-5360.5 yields 10.28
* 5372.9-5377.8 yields 10.27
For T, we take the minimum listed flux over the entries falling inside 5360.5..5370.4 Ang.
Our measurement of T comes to 9.781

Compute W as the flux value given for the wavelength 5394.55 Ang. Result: 10.63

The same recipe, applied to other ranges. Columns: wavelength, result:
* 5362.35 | 10.67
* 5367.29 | 10.64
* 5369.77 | 10.06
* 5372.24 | 10.88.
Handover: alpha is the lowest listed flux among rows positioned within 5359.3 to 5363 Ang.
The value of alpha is 10.28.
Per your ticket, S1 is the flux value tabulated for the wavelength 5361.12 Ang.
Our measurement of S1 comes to 10.84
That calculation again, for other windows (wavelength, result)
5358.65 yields 11.49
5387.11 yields 11.31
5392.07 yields 10.88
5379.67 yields 10.65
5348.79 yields 10.88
